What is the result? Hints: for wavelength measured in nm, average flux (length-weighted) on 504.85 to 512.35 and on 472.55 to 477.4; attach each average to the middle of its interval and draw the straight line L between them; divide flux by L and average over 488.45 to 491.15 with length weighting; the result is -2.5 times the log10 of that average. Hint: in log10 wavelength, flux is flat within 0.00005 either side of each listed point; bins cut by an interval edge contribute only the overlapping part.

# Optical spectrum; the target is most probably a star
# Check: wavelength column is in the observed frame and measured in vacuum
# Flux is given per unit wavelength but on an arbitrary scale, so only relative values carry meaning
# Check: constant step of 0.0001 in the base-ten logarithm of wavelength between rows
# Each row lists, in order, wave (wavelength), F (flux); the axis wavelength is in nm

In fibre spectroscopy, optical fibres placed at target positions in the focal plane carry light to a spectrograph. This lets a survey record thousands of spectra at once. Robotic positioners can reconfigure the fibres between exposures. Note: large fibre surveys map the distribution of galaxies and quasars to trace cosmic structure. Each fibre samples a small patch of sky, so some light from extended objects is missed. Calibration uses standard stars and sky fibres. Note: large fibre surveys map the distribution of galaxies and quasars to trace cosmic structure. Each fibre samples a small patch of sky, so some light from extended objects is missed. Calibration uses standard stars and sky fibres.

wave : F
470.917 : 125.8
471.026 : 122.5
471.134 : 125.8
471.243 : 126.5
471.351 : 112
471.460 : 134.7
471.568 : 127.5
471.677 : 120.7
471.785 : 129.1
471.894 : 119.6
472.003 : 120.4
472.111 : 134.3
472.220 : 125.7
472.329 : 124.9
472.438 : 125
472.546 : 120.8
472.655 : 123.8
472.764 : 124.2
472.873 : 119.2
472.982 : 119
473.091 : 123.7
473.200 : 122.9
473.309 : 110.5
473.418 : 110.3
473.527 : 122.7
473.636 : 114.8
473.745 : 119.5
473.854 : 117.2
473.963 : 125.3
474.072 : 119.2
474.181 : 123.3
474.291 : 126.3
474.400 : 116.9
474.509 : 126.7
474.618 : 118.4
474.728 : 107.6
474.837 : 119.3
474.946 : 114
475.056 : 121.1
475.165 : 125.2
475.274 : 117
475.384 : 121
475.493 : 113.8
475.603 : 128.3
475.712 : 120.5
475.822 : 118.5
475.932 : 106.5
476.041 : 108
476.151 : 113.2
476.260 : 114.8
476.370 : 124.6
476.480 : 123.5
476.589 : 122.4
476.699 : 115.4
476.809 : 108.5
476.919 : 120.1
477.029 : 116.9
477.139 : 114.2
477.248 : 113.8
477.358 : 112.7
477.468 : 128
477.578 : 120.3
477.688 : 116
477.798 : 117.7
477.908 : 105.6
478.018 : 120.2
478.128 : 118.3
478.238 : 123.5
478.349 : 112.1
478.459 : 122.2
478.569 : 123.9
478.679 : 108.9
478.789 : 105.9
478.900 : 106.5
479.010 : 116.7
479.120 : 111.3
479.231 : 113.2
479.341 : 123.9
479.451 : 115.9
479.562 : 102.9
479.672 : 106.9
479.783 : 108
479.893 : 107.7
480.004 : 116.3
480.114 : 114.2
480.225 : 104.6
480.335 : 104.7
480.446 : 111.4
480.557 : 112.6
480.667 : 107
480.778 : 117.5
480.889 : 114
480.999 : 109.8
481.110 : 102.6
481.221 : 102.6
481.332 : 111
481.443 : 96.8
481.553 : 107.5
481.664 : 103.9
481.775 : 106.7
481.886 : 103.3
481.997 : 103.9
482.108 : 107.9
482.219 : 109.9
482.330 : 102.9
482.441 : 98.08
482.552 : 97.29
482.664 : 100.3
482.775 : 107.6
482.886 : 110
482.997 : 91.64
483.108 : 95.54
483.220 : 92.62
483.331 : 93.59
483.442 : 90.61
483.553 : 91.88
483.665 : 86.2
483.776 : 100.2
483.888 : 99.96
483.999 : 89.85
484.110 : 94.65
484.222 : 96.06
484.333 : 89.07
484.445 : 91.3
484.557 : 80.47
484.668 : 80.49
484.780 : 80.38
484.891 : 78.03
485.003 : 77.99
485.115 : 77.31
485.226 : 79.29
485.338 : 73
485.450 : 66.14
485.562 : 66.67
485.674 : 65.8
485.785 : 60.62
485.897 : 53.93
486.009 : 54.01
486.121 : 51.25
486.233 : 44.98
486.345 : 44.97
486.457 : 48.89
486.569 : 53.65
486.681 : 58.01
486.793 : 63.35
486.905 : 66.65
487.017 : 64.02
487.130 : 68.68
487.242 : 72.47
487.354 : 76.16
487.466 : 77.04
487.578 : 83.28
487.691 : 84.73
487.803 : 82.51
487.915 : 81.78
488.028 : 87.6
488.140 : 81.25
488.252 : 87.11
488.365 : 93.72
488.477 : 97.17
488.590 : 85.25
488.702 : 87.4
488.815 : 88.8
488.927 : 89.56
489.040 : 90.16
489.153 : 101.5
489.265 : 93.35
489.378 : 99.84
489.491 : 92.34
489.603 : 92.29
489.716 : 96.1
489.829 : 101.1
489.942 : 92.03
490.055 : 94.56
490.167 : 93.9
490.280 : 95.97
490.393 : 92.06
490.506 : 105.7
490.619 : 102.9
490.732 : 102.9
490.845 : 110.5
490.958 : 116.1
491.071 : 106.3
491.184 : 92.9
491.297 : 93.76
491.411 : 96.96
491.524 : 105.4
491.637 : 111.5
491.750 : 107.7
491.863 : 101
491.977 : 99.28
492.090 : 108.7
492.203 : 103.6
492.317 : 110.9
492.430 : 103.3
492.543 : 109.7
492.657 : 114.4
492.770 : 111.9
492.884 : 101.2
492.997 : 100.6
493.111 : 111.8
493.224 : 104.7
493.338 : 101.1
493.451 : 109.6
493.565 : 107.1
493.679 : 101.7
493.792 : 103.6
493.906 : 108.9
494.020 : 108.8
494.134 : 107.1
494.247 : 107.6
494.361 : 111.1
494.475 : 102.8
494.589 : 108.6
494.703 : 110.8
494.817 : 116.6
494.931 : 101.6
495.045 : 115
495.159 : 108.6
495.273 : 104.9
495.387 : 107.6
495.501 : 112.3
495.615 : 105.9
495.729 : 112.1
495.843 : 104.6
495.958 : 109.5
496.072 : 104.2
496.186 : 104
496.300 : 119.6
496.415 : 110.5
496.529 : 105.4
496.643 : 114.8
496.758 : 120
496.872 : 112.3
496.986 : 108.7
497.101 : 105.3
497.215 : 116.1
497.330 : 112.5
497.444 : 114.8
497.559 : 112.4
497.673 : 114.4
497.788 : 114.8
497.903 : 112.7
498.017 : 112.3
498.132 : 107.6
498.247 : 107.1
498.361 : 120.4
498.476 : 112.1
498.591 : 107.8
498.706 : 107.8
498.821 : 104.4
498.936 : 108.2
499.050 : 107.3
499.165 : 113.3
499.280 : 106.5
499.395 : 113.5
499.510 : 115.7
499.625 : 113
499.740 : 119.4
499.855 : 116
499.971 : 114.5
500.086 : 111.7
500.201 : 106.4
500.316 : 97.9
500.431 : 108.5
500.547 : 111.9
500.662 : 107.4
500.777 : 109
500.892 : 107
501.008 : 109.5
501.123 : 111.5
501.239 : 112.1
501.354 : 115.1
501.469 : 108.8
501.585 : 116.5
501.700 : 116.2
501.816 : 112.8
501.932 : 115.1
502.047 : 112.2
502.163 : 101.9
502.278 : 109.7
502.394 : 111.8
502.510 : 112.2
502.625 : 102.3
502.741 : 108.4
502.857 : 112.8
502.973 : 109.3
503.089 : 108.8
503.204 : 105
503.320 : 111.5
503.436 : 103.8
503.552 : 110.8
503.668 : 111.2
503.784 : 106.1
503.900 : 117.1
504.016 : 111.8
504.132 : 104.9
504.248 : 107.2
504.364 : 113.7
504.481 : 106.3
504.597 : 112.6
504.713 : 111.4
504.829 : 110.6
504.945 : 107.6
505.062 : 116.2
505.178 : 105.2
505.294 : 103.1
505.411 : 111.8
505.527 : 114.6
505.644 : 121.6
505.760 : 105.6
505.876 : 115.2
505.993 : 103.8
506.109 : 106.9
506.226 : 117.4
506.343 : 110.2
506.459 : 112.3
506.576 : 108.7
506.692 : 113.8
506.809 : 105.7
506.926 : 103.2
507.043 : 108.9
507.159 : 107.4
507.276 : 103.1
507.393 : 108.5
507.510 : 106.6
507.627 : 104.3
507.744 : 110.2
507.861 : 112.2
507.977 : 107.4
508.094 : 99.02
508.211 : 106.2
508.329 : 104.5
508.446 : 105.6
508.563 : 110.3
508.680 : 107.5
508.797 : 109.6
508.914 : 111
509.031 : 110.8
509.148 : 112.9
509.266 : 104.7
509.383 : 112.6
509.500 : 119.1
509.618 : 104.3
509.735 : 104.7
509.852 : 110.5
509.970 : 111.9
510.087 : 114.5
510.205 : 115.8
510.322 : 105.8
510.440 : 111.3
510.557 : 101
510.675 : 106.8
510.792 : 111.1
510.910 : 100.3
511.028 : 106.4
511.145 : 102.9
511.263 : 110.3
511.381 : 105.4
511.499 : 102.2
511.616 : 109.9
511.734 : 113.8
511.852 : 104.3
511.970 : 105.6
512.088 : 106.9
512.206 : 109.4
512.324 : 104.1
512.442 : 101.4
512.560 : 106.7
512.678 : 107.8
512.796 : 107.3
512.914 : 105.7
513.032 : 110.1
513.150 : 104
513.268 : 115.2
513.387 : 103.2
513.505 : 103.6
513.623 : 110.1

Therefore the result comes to 0.18 mag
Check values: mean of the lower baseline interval 118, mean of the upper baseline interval 109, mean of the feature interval 97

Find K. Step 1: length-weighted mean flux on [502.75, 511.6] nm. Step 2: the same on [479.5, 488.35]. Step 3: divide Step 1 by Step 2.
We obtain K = 1.2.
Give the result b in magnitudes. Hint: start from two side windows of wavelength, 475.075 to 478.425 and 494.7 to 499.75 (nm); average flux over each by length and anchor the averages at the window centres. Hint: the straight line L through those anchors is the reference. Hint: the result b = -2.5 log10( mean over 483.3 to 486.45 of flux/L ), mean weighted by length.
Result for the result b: 0.44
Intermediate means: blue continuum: 117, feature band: 76.5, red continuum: 111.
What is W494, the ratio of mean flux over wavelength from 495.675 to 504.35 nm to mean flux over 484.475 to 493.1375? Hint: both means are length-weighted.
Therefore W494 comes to 1.3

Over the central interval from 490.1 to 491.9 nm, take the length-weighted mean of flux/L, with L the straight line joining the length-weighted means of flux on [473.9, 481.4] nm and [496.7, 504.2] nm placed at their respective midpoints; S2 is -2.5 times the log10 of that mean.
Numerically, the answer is 0.105 mag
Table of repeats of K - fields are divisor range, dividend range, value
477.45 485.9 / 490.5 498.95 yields 1.07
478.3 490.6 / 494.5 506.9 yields 1.20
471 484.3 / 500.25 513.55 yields 0.96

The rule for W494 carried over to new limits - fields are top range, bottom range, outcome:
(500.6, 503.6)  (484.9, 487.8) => 1.67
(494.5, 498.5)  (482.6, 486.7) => 1.40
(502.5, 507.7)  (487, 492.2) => 1.17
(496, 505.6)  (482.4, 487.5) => 1.41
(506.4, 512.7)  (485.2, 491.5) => 1.31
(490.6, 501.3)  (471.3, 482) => 0.94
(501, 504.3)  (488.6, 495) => 1.08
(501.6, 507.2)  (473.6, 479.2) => 0.94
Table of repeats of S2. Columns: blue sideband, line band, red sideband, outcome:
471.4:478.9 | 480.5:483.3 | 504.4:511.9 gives 0.12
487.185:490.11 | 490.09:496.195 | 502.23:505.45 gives -0.12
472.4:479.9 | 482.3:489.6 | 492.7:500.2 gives 0.36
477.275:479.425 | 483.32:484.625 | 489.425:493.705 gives 0.20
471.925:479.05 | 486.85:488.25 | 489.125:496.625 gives 0.37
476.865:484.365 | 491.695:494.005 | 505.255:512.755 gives 0.02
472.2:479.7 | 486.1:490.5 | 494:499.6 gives 0.36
